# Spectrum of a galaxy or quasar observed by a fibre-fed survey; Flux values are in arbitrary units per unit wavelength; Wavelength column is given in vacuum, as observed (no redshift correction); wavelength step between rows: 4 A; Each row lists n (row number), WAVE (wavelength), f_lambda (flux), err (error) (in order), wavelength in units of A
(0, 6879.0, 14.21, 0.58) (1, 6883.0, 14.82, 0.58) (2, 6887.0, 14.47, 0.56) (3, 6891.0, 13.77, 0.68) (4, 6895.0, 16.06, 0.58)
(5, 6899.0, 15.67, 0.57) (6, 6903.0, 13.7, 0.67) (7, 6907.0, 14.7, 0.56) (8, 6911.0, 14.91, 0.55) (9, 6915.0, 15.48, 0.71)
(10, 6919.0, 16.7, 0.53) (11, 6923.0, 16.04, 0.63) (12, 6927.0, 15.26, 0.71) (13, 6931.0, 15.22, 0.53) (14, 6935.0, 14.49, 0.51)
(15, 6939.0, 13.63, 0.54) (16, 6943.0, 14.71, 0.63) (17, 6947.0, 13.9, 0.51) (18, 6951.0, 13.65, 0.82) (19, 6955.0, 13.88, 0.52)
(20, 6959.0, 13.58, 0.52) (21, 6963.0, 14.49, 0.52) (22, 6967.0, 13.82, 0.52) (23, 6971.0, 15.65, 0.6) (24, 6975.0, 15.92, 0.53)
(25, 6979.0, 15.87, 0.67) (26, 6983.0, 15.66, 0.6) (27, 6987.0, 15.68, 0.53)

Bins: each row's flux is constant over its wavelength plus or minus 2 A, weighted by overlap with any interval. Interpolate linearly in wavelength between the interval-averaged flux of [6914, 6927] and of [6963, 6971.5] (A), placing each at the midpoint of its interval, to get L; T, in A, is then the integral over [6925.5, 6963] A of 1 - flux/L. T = 2.43 A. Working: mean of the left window 16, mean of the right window 14.5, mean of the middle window 14.3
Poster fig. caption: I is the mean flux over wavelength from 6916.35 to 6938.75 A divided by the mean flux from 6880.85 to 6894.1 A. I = 1.1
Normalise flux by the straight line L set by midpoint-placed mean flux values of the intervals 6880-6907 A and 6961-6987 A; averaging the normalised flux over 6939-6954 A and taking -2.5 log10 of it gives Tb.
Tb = 0.08 mag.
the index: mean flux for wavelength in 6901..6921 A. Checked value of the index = 15.1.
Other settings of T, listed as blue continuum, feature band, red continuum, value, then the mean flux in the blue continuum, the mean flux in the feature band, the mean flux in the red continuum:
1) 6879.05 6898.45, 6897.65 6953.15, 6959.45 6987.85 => 0.41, 14.8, 14.8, 15.2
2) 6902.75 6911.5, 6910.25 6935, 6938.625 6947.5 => -2.03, 14.5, 15.5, 14.2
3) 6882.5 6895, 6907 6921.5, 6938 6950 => -1.24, 14.6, 15.6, 14.1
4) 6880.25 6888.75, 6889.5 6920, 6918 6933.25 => 0.14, 14.6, 15.1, 15.7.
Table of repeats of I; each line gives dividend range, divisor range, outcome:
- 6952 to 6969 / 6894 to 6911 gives 0.93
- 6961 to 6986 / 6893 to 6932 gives 0.99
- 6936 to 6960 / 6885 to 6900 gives 0.93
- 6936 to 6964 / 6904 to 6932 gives 0.91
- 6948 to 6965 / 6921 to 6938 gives 0.92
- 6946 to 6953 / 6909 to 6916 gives 0.91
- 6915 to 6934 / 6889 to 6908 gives 1.06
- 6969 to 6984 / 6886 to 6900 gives 1.05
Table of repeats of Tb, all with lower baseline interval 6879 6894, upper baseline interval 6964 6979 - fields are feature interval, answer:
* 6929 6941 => 0.03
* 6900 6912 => 0.01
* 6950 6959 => 0.10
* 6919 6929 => -0.08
